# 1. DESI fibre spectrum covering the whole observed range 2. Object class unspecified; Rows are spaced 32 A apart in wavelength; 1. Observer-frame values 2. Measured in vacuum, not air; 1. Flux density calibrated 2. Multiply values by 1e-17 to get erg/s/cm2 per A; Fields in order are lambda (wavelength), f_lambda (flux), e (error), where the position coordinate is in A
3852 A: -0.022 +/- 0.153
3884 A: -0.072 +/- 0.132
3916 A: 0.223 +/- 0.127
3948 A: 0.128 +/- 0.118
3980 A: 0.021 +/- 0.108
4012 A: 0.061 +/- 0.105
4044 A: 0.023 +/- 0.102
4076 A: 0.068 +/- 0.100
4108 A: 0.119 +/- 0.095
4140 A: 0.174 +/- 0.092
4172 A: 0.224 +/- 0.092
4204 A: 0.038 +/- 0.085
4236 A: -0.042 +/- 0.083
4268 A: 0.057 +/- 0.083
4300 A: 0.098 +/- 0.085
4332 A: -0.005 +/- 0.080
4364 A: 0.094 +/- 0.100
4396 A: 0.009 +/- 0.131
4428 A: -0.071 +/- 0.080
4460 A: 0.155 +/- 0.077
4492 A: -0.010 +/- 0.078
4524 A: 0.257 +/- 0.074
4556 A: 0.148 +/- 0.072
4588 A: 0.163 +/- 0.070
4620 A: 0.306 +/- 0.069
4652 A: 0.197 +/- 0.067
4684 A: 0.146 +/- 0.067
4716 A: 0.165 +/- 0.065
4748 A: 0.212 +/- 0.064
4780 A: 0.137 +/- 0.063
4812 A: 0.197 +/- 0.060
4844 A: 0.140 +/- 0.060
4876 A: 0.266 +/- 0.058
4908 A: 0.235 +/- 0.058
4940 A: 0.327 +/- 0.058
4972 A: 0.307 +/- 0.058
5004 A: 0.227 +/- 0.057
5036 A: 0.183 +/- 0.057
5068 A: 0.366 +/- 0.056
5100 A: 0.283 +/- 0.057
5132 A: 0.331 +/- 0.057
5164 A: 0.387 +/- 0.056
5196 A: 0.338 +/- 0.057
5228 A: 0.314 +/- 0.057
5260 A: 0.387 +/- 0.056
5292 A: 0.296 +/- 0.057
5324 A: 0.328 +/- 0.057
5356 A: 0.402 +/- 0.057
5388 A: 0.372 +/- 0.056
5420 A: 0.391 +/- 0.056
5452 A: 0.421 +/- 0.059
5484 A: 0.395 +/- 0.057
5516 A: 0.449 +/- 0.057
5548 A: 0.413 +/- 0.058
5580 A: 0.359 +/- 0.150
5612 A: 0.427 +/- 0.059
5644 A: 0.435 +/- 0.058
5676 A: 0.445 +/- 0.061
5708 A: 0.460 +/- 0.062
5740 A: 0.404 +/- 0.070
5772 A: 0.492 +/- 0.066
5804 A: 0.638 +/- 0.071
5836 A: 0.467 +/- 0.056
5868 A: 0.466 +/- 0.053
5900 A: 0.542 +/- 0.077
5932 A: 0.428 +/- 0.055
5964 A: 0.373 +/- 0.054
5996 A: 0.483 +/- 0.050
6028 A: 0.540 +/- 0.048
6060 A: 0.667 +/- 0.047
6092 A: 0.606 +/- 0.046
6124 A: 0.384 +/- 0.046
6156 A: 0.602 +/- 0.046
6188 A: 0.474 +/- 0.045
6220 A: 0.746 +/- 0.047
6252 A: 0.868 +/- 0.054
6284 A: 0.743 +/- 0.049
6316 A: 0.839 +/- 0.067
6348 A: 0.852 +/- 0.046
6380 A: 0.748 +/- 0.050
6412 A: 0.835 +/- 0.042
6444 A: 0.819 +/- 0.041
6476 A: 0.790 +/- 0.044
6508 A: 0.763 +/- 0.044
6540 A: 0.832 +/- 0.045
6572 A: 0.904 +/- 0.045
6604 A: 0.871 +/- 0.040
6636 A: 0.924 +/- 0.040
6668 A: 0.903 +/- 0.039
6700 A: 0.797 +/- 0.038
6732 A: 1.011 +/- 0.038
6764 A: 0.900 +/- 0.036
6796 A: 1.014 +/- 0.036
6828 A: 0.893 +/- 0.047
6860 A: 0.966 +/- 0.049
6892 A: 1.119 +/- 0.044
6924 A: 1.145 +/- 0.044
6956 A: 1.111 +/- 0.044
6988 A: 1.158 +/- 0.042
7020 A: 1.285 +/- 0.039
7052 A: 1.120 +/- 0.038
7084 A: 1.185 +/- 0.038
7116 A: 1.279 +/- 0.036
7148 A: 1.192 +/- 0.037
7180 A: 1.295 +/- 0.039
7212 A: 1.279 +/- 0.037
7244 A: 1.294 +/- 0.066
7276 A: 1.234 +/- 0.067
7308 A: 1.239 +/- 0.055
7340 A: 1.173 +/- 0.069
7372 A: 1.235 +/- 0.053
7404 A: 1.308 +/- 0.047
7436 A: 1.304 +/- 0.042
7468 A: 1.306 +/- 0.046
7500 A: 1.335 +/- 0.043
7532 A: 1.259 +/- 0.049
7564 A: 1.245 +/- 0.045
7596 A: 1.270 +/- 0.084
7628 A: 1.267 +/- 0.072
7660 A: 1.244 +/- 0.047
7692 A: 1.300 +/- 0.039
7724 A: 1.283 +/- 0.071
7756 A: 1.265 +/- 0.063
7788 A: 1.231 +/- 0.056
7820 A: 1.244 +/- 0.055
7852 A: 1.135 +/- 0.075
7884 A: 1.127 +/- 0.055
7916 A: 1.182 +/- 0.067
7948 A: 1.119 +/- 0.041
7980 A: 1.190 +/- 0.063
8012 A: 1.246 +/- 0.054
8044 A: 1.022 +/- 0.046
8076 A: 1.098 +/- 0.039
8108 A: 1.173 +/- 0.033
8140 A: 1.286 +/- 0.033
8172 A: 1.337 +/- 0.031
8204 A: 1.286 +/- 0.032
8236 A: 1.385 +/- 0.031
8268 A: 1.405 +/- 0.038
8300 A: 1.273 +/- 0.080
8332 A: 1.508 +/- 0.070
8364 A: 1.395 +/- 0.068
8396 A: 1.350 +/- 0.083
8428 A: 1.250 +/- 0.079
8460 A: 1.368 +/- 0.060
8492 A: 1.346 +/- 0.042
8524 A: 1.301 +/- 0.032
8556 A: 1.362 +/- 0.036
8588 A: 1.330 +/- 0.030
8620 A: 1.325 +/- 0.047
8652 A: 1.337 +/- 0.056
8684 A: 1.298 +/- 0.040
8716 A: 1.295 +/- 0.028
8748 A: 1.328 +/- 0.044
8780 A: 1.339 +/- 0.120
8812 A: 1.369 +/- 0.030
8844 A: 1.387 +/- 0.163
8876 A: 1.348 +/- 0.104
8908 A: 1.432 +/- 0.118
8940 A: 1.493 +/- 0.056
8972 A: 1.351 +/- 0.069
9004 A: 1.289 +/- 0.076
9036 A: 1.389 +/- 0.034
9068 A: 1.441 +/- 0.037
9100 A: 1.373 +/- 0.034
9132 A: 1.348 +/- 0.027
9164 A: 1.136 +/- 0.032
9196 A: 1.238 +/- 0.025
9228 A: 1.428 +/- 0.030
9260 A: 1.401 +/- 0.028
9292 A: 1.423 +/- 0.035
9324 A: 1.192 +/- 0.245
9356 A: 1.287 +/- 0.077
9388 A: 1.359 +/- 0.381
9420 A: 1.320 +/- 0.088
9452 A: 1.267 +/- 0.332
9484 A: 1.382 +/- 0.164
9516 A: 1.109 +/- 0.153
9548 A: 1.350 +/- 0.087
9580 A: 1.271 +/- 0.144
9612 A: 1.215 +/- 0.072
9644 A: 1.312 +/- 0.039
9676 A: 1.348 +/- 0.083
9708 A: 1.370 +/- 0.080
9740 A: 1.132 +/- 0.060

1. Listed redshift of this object 0.56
